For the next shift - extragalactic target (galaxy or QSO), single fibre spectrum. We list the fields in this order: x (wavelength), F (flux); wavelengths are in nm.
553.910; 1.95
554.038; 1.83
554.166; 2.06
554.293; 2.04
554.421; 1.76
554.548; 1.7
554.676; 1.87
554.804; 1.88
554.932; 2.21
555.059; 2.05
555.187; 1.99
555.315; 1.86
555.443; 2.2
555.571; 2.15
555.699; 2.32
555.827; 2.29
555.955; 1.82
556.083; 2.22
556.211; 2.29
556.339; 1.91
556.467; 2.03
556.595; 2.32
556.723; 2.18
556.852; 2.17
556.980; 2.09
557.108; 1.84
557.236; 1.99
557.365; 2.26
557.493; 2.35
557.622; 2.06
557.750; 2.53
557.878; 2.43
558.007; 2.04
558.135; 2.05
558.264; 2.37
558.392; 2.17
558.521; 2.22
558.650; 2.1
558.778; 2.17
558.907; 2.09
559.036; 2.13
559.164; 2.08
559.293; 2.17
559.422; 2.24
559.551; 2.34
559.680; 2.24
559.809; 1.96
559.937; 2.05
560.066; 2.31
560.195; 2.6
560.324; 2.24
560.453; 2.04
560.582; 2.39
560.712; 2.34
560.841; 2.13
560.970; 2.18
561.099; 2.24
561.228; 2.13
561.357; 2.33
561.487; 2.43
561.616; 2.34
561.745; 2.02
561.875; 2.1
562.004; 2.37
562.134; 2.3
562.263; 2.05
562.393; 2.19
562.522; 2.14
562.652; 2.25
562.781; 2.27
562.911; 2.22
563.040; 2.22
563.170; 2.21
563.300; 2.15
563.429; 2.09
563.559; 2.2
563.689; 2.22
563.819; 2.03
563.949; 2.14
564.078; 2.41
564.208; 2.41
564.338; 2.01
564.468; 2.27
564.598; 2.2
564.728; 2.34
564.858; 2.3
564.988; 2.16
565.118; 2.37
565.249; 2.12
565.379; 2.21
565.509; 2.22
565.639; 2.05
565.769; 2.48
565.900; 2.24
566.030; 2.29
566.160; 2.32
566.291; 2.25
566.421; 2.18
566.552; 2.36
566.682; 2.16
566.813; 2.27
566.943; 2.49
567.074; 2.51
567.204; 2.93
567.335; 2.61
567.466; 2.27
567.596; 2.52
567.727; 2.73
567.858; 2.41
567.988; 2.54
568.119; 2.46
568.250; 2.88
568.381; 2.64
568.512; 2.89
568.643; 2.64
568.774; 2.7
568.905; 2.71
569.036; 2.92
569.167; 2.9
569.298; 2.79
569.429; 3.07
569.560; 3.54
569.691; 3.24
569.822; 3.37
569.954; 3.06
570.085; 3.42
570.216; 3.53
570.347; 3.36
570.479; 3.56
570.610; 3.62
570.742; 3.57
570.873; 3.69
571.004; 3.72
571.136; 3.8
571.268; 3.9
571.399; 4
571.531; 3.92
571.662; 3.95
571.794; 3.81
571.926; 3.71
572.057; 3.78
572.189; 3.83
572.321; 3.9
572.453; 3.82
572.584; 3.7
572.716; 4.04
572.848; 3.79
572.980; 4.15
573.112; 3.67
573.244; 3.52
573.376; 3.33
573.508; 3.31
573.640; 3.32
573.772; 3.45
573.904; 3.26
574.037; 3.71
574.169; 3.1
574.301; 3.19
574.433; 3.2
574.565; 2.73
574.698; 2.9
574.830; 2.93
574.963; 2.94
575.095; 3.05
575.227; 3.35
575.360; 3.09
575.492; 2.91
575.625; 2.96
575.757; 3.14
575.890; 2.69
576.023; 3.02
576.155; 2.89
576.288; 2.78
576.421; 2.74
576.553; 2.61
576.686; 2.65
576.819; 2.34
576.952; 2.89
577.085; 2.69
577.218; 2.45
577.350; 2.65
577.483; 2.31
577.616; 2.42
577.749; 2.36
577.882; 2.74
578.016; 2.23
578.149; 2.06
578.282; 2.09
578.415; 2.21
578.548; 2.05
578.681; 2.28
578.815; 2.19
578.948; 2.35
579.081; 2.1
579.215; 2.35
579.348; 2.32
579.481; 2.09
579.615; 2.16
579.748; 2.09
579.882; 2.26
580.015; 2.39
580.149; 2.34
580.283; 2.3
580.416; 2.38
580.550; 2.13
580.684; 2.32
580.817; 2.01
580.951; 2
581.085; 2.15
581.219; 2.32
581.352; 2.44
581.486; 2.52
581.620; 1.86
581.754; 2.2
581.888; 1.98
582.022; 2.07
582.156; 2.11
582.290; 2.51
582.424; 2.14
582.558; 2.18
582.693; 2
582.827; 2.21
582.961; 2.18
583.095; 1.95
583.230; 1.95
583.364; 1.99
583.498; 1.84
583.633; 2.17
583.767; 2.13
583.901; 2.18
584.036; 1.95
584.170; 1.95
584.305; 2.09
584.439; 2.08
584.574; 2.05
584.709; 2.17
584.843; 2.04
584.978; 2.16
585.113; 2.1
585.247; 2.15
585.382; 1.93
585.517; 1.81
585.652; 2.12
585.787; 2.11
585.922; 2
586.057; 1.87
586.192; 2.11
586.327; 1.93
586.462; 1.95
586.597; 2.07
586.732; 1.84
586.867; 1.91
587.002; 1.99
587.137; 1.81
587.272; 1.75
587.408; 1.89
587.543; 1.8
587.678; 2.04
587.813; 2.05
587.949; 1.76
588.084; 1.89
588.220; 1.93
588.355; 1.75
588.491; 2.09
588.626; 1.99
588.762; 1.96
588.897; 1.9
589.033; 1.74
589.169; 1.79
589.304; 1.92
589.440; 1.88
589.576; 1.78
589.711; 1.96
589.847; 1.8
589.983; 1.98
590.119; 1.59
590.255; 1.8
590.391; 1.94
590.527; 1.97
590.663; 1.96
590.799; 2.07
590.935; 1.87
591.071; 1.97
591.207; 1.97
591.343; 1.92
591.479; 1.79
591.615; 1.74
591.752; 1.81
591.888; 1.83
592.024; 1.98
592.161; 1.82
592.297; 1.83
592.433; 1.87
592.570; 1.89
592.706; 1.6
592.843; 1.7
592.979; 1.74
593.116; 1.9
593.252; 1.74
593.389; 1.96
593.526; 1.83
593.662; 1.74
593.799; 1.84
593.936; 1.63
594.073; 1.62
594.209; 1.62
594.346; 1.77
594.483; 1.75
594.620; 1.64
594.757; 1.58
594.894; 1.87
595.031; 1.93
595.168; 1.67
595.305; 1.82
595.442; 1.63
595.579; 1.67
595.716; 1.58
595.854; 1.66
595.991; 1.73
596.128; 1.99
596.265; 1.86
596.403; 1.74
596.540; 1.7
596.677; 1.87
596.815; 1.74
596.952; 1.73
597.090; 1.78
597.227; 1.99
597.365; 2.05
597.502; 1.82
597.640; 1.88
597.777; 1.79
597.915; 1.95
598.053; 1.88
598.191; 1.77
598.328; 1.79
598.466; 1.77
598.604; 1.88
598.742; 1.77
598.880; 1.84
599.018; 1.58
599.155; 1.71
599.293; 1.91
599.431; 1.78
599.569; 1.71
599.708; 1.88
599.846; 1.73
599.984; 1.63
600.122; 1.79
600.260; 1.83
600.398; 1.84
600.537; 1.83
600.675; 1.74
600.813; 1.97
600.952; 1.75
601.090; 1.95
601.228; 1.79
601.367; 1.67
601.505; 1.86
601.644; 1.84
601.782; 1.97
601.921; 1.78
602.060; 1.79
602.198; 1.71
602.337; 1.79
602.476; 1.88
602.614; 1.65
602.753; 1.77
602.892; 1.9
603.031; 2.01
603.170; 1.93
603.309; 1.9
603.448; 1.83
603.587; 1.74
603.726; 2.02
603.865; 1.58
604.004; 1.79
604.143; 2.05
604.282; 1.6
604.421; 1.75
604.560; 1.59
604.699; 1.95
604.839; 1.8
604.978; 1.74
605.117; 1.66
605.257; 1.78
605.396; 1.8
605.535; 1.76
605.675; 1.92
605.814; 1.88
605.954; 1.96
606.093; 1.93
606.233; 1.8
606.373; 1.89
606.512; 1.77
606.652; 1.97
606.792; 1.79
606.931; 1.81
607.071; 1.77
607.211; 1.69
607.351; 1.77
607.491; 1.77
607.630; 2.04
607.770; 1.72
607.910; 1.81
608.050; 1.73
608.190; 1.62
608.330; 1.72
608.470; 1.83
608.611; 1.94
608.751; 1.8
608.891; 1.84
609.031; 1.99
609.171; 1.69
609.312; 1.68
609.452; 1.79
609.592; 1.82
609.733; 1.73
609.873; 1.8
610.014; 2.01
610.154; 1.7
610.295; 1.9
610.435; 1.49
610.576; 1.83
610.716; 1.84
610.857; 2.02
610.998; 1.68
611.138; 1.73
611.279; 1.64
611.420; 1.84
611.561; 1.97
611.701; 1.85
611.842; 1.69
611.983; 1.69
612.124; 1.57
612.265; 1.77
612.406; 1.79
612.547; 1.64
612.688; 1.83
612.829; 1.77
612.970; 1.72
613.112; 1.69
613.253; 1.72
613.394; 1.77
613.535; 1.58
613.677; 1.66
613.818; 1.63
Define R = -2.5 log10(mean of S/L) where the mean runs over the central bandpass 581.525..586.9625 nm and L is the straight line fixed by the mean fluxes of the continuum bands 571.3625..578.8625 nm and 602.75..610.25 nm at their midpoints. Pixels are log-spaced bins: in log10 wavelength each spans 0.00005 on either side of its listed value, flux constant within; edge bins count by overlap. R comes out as 0.30 mag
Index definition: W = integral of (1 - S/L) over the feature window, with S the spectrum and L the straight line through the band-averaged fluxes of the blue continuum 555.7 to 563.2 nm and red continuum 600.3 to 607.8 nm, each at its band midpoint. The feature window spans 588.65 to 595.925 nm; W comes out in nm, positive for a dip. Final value 0.42 nm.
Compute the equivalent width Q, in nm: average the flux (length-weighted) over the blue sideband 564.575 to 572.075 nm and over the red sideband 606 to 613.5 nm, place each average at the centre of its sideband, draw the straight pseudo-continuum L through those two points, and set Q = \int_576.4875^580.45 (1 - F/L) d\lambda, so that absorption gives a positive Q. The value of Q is 0.40 nm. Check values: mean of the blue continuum 2.87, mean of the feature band 2.34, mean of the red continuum 1.79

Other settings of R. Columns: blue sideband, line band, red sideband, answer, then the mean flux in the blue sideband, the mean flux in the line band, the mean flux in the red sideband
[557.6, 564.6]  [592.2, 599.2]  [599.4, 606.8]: 0.06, 2.21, 1.78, 1.82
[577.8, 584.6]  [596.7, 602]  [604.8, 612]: 0.06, 2.17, 1.82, 1.8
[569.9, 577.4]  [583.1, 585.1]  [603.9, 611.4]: 0.36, 3.32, 2.05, 1.8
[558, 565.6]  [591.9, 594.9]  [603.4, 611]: 0.09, 2.21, 1.77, 1.8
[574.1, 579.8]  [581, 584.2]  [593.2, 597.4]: 0.11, 2.61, 2.13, 1.76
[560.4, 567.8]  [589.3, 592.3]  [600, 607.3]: 0.05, 2.27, 1.88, 1.82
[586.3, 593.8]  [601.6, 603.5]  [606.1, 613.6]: -0.01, 1.87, 1.84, 1.78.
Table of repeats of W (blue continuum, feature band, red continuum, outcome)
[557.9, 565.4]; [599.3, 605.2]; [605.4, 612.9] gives 0.17 nm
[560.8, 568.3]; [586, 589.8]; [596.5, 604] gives 0.15 nm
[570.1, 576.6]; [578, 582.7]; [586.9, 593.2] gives 0.95 nm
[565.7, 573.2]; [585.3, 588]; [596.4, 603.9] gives 0.51 nm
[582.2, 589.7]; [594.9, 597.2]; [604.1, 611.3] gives 0.17 nm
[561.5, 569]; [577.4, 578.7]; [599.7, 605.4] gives -0.07 nm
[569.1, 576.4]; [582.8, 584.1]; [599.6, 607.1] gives 0.36 nm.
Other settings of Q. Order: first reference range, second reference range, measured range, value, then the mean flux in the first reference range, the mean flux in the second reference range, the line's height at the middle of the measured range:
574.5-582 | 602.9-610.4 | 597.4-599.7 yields 0.222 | 2.47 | 1.81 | 2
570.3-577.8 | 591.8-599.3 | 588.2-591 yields 0.390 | 3.27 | 1.79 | 2.2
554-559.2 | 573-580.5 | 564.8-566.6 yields 0.095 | 2.1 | 2.71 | 2.38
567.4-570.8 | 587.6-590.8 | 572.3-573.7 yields -0.464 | 2.97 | 1.89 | 2.76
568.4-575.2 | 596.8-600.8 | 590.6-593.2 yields 0.427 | 3.41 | 1.81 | 2.22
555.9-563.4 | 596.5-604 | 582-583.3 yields -0.100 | 2.19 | 1.82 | 1.98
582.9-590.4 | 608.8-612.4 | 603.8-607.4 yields 0.036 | 1.96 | 1.78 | 1.82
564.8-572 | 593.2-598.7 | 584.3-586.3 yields 0.144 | 2.88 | 1.78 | 2.21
